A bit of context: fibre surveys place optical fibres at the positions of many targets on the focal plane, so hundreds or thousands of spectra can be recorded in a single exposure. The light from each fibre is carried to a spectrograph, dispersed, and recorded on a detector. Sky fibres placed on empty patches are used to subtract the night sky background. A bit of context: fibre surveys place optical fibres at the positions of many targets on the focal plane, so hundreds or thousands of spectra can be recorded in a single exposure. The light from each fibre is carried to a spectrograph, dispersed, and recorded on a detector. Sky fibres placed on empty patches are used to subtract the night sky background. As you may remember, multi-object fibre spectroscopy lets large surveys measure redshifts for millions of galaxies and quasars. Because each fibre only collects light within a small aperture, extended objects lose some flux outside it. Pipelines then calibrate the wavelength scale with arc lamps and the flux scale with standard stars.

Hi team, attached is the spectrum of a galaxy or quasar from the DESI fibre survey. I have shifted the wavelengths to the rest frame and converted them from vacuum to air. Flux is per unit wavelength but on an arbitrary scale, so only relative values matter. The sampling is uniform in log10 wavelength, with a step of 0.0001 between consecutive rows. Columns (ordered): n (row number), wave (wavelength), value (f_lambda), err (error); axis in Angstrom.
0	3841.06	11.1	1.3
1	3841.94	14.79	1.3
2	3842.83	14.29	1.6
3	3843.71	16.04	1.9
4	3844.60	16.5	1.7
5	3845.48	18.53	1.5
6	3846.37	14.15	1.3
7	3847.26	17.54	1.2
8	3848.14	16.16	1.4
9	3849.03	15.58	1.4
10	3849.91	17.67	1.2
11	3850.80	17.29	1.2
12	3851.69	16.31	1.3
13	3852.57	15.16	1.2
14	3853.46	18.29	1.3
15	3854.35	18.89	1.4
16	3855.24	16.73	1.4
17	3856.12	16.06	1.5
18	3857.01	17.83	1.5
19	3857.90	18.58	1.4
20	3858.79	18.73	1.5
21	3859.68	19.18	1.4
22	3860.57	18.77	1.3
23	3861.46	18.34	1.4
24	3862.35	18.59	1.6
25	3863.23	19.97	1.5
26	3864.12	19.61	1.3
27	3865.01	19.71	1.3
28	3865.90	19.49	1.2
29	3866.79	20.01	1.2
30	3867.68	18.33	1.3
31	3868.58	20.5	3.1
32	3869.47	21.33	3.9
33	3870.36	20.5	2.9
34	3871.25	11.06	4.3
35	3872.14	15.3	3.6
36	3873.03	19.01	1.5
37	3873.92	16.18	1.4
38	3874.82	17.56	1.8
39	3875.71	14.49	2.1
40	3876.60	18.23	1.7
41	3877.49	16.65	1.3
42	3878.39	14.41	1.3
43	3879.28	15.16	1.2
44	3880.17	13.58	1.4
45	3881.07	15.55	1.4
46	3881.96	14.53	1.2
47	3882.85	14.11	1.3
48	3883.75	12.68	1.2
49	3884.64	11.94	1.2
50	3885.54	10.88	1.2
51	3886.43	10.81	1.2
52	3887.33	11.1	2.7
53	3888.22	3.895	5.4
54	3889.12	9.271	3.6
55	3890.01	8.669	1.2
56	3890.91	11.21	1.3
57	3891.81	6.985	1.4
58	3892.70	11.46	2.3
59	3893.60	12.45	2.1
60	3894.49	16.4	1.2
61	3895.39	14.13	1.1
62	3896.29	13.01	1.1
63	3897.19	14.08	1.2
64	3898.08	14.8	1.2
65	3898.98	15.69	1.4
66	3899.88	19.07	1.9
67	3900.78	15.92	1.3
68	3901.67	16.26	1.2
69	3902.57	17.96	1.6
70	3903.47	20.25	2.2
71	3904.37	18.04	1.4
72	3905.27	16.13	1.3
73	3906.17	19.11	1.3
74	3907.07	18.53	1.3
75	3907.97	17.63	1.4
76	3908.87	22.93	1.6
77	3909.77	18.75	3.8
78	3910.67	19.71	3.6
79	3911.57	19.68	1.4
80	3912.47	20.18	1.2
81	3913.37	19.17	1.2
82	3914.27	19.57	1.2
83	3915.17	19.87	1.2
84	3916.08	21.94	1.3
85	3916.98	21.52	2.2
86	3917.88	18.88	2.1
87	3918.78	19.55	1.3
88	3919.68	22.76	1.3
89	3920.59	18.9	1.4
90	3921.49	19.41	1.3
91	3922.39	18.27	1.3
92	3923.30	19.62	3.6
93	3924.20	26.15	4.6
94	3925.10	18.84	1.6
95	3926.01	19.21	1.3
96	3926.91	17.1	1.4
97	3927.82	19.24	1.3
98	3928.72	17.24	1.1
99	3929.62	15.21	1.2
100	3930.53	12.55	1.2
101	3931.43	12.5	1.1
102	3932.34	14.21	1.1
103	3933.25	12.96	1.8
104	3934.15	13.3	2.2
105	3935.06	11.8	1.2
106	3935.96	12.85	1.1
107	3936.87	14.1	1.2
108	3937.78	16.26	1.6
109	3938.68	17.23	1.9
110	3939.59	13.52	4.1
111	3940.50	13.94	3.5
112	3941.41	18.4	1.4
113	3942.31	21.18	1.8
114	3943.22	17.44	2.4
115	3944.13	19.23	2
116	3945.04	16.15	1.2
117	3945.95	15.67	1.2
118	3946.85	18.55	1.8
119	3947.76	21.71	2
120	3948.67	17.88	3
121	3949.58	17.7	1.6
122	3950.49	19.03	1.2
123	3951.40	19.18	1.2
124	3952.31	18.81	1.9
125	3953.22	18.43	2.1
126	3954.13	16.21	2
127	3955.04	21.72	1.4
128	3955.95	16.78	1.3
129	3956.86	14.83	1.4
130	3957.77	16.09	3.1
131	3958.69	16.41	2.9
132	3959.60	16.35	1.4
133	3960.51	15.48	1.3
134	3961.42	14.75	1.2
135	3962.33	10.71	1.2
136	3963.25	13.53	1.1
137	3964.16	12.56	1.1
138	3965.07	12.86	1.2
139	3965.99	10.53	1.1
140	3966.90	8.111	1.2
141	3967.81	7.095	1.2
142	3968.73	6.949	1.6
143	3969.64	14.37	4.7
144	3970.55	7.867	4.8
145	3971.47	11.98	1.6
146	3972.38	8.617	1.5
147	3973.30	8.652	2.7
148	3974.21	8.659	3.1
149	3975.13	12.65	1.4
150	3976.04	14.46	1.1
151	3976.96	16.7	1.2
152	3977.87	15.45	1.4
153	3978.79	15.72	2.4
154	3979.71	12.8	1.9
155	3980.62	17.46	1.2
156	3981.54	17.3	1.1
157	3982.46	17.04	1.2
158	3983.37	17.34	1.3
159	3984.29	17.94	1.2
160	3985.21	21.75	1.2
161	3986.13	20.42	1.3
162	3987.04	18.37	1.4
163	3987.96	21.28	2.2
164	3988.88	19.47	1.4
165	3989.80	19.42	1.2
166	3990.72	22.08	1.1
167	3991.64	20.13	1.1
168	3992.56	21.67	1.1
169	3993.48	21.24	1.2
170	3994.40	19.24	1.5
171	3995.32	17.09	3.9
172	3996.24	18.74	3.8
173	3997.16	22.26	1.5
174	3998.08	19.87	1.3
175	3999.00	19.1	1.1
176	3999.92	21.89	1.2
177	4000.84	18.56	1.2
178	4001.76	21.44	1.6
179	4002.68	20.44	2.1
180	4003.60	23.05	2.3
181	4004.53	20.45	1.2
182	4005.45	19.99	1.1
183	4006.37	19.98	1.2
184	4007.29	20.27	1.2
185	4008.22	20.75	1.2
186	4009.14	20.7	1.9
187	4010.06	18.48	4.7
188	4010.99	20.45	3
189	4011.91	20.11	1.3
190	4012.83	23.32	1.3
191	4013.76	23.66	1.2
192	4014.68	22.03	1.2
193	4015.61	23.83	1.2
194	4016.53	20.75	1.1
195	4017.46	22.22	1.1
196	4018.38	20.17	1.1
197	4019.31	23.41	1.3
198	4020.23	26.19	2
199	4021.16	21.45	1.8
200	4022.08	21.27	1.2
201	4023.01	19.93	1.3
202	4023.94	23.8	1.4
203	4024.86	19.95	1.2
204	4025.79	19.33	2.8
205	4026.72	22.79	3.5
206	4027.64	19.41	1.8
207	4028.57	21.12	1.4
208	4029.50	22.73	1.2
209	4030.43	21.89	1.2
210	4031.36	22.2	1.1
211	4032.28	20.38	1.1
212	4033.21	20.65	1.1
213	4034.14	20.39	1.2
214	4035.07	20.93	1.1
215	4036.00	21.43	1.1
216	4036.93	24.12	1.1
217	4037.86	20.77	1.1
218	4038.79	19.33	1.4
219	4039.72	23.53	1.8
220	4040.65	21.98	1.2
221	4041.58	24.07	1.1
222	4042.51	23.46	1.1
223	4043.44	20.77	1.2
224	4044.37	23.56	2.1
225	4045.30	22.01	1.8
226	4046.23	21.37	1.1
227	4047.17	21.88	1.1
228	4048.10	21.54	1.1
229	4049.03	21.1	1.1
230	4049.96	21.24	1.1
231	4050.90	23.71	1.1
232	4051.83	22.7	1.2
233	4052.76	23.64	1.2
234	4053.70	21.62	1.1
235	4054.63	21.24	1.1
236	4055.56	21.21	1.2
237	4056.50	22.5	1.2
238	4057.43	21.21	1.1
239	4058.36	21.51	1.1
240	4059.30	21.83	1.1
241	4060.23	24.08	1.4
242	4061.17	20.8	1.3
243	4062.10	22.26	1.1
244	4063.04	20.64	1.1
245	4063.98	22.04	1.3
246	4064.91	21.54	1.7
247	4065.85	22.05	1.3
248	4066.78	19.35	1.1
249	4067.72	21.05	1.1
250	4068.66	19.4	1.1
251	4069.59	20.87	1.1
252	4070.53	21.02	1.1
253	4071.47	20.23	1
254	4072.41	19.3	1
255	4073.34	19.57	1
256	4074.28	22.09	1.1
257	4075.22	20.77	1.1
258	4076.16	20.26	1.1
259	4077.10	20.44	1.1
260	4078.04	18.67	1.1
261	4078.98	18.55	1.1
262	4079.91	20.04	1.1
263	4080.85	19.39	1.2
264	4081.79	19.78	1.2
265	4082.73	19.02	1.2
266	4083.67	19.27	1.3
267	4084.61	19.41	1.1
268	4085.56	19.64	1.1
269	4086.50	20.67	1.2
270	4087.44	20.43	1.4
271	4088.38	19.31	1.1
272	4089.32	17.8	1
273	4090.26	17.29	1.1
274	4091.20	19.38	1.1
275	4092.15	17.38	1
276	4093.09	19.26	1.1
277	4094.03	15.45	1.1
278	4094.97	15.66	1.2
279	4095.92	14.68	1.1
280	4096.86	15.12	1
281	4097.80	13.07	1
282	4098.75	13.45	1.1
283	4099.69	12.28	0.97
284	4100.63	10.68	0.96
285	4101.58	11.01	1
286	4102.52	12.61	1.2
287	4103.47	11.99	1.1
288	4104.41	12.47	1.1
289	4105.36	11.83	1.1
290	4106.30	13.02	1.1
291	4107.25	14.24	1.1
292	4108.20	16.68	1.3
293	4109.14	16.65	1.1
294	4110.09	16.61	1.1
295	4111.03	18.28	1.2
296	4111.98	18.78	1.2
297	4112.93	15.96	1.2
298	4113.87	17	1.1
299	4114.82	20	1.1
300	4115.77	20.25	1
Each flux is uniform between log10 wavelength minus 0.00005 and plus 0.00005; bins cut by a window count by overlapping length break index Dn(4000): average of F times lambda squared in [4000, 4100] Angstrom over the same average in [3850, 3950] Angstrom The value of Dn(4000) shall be 1.33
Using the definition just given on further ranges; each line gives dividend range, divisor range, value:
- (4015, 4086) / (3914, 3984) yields 1.41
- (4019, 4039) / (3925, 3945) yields 1.43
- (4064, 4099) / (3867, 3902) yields 1.47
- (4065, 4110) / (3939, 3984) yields 1.24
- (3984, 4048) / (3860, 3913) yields 1.42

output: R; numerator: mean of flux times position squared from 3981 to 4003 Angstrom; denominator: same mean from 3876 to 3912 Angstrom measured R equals 1.40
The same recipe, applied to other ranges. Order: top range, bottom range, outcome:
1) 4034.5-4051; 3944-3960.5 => 1.30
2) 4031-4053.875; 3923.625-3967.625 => 1.43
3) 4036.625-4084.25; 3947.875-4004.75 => 1.34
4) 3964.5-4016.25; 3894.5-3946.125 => 1.04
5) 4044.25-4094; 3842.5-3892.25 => 1.44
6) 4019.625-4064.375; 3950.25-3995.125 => 1.44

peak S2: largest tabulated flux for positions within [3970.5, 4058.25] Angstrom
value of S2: 26.19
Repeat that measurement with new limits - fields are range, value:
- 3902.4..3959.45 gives 26.15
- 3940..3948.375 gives 21.71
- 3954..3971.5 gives 21.72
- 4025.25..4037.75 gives 24.12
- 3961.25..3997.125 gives 22.08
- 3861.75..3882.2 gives 21.33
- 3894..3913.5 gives 22.93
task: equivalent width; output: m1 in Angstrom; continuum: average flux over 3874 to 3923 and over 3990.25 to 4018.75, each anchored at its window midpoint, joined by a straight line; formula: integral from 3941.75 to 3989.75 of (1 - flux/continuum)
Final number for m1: 8.6 Angstrom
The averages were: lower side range 16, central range 15.6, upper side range 20.8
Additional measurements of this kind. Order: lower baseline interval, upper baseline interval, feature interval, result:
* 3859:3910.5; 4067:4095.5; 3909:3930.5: -4.00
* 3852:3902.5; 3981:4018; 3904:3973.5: 5.12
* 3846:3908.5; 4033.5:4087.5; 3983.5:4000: -0.71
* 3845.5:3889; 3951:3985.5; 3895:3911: -1.77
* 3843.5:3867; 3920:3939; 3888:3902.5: 3.49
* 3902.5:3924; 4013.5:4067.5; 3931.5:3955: 4.08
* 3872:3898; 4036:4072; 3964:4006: 4.13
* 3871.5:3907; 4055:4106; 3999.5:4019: -4.75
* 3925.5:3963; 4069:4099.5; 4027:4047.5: -4.45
